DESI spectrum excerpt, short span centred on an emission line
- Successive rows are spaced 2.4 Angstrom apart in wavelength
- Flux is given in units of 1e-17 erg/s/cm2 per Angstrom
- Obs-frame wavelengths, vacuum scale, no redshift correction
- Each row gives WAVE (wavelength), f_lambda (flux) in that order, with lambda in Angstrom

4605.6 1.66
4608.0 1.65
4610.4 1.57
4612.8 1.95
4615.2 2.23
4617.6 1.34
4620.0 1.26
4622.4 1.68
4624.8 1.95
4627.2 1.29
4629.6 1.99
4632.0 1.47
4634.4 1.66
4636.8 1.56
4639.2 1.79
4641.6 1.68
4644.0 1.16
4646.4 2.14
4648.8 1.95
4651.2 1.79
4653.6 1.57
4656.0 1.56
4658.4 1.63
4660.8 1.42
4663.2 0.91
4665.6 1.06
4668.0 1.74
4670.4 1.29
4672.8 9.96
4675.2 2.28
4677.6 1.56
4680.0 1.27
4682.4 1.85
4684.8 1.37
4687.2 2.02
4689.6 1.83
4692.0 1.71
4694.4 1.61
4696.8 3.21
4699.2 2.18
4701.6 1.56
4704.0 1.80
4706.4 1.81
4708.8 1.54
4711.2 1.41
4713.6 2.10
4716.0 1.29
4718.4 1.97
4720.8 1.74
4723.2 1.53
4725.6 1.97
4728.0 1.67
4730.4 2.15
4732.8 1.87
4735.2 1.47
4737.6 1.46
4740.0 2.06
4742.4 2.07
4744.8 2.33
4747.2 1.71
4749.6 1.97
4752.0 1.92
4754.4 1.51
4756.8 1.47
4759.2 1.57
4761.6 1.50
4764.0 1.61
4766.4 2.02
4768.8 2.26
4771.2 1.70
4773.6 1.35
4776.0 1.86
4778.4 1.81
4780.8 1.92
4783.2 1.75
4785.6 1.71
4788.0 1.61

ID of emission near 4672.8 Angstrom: Hgamma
